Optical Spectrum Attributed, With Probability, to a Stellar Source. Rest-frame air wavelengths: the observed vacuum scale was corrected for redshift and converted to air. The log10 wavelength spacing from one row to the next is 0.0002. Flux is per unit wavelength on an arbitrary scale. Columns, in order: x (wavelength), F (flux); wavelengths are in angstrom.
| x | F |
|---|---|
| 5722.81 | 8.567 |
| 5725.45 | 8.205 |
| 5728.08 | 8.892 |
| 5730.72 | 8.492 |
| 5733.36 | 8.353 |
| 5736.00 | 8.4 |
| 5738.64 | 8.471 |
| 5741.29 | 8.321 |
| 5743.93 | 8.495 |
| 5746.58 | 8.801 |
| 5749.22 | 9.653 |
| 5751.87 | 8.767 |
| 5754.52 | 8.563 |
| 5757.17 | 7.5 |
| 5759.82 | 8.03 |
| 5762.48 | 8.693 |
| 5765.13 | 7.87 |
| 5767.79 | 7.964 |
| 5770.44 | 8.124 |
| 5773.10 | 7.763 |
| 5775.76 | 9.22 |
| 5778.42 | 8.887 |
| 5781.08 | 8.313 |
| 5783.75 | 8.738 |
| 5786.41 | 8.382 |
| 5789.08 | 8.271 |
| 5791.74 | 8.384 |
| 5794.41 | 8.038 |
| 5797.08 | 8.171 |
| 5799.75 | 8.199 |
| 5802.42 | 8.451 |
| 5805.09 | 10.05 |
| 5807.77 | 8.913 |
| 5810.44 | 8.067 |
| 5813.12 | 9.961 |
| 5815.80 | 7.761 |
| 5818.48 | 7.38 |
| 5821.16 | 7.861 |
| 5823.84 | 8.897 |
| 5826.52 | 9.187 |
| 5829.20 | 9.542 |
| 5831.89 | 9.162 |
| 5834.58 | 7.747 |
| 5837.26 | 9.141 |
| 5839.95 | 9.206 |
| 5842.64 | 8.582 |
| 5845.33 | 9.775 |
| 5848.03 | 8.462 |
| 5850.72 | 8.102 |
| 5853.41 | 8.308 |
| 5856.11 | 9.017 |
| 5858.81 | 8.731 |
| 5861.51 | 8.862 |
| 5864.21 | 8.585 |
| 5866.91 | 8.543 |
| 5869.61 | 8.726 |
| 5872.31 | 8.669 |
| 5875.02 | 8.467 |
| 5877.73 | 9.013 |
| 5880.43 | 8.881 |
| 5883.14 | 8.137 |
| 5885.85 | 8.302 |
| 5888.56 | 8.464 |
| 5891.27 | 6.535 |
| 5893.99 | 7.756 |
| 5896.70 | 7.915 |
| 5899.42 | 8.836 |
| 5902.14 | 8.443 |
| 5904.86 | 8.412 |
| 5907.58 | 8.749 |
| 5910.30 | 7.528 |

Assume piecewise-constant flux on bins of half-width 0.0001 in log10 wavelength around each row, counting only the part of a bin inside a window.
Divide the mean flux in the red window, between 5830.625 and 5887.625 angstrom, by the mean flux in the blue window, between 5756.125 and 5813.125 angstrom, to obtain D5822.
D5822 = 1.0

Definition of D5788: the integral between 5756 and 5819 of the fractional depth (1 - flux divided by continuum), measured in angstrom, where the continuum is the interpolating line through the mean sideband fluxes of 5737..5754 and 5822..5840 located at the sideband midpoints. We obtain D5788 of 3.14 angstrom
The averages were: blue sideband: 8.74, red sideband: 8.94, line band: 8.4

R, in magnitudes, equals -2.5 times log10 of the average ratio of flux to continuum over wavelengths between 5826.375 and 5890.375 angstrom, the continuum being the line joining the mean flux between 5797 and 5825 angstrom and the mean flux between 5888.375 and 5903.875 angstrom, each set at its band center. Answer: -0.063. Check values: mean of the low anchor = 8.53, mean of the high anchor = 7.96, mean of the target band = 8.71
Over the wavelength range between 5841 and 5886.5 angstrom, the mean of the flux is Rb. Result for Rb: 8.67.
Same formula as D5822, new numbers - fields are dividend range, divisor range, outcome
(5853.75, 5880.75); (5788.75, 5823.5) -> 1.03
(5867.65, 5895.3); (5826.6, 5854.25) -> 0.94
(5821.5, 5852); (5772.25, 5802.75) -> 1.05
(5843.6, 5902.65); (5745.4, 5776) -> 1.01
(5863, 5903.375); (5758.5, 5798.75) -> 1.00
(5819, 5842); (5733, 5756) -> 1.02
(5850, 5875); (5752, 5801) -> 1.04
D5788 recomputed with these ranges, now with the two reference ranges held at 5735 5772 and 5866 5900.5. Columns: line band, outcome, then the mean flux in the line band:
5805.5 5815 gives -0.7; 9.01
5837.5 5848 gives -0.9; 9.09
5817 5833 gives -0.6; 8.66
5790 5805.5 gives -0.1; 8.46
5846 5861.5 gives -0.5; 8.6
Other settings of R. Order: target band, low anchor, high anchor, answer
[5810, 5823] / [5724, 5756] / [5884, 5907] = 0.02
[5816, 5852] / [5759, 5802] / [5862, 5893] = -0.04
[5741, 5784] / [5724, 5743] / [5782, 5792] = 0.00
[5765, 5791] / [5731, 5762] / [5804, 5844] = 0.03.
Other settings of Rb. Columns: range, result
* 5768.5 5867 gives 8.61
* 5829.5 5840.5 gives 8.85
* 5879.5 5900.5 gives 8.08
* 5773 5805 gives 8.49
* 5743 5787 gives 8.46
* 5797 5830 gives 8.65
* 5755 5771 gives 8.06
